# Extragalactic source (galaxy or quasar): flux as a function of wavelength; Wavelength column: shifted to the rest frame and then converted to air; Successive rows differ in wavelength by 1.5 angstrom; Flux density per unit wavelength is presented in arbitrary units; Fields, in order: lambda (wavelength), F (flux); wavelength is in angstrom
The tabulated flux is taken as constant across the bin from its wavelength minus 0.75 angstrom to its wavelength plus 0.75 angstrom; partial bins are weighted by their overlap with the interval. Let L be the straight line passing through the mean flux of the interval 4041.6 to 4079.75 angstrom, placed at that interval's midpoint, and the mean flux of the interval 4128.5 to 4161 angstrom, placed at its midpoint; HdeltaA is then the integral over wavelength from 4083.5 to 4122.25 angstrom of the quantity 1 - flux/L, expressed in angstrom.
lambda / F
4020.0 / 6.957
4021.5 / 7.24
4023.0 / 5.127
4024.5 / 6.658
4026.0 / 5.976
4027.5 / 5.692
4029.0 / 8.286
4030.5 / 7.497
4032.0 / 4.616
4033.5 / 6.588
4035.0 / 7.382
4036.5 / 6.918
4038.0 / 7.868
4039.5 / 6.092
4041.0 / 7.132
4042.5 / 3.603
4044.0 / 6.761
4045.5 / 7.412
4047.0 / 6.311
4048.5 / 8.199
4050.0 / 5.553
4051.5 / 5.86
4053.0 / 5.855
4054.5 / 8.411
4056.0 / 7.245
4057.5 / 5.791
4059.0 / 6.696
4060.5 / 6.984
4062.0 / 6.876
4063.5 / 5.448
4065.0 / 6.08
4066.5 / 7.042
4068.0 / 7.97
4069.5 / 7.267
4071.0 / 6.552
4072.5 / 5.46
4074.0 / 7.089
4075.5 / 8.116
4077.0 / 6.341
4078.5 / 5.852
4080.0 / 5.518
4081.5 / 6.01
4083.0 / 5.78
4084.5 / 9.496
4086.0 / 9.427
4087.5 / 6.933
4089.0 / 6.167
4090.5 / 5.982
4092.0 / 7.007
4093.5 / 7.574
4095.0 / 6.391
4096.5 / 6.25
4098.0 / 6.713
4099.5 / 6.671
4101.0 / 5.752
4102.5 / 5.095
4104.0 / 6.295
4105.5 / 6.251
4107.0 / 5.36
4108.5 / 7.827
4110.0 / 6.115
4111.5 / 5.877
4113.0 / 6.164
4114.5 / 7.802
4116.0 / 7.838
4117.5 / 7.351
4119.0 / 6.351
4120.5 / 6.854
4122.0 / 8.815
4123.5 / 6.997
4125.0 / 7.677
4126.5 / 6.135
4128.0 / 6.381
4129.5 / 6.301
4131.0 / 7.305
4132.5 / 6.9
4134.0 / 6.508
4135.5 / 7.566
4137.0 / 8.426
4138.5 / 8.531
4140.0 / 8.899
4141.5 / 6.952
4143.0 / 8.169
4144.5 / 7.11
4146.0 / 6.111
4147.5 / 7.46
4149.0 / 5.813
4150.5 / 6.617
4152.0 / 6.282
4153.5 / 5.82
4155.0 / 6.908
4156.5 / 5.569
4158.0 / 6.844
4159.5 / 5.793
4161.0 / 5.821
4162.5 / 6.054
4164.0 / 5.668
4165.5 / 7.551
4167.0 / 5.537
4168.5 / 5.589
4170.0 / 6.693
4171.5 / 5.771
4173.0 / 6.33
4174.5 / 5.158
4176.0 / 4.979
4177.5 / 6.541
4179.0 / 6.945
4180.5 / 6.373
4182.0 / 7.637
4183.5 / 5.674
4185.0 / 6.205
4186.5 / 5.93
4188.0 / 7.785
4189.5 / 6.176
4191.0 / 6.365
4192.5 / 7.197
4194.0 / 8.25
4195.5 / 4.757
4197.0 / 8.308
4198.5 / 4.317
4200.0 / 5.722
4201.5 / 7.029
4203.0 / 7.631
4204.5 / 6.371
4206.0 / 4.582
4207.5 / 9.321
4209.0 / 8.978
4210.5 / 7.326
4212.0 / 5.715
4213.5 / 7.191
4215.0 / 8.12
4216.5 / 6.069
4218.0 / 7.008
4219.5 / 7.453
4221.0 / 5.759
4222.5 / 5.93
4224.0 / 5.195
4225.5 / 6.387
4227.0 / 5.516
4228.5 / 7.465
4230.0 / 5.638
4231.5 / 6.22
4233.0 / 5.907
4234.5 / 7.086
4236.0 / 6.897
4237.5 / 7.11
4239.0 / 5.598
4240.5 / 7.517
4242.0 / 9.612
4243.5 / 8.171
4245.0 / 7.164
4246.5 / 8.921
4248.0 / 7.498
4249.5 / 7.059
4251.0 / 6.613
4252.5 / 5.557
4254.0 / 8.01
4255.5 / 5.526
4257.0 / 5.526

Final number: -0.5 angstrom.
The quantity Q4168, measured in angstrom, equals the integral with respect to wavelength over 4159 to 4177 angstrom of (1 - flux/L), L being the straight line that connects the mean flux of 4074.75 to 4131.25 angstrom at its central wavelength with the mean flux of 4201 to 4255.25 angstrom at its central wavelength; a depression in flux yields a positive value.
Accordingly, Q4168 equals 2.41 angstrom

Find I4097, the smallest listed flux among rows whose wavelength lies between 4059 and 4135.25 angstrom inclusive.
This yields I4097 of 5.095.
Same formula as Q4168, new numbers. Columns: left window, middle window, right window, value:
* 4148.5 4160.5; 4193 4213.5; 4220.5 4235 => -2.26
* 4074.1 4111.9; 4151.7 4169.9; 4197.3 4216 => 1.71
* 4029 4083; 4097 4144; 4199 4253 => -1.84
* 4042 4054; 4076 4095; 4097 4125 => -0.88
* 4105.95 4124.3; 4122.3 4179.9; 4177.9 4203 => 1.09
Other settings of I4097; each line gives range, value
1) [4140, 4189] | 4.979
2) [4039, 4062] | 3.603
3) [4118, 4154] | 5.813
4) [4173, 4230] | 4.317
